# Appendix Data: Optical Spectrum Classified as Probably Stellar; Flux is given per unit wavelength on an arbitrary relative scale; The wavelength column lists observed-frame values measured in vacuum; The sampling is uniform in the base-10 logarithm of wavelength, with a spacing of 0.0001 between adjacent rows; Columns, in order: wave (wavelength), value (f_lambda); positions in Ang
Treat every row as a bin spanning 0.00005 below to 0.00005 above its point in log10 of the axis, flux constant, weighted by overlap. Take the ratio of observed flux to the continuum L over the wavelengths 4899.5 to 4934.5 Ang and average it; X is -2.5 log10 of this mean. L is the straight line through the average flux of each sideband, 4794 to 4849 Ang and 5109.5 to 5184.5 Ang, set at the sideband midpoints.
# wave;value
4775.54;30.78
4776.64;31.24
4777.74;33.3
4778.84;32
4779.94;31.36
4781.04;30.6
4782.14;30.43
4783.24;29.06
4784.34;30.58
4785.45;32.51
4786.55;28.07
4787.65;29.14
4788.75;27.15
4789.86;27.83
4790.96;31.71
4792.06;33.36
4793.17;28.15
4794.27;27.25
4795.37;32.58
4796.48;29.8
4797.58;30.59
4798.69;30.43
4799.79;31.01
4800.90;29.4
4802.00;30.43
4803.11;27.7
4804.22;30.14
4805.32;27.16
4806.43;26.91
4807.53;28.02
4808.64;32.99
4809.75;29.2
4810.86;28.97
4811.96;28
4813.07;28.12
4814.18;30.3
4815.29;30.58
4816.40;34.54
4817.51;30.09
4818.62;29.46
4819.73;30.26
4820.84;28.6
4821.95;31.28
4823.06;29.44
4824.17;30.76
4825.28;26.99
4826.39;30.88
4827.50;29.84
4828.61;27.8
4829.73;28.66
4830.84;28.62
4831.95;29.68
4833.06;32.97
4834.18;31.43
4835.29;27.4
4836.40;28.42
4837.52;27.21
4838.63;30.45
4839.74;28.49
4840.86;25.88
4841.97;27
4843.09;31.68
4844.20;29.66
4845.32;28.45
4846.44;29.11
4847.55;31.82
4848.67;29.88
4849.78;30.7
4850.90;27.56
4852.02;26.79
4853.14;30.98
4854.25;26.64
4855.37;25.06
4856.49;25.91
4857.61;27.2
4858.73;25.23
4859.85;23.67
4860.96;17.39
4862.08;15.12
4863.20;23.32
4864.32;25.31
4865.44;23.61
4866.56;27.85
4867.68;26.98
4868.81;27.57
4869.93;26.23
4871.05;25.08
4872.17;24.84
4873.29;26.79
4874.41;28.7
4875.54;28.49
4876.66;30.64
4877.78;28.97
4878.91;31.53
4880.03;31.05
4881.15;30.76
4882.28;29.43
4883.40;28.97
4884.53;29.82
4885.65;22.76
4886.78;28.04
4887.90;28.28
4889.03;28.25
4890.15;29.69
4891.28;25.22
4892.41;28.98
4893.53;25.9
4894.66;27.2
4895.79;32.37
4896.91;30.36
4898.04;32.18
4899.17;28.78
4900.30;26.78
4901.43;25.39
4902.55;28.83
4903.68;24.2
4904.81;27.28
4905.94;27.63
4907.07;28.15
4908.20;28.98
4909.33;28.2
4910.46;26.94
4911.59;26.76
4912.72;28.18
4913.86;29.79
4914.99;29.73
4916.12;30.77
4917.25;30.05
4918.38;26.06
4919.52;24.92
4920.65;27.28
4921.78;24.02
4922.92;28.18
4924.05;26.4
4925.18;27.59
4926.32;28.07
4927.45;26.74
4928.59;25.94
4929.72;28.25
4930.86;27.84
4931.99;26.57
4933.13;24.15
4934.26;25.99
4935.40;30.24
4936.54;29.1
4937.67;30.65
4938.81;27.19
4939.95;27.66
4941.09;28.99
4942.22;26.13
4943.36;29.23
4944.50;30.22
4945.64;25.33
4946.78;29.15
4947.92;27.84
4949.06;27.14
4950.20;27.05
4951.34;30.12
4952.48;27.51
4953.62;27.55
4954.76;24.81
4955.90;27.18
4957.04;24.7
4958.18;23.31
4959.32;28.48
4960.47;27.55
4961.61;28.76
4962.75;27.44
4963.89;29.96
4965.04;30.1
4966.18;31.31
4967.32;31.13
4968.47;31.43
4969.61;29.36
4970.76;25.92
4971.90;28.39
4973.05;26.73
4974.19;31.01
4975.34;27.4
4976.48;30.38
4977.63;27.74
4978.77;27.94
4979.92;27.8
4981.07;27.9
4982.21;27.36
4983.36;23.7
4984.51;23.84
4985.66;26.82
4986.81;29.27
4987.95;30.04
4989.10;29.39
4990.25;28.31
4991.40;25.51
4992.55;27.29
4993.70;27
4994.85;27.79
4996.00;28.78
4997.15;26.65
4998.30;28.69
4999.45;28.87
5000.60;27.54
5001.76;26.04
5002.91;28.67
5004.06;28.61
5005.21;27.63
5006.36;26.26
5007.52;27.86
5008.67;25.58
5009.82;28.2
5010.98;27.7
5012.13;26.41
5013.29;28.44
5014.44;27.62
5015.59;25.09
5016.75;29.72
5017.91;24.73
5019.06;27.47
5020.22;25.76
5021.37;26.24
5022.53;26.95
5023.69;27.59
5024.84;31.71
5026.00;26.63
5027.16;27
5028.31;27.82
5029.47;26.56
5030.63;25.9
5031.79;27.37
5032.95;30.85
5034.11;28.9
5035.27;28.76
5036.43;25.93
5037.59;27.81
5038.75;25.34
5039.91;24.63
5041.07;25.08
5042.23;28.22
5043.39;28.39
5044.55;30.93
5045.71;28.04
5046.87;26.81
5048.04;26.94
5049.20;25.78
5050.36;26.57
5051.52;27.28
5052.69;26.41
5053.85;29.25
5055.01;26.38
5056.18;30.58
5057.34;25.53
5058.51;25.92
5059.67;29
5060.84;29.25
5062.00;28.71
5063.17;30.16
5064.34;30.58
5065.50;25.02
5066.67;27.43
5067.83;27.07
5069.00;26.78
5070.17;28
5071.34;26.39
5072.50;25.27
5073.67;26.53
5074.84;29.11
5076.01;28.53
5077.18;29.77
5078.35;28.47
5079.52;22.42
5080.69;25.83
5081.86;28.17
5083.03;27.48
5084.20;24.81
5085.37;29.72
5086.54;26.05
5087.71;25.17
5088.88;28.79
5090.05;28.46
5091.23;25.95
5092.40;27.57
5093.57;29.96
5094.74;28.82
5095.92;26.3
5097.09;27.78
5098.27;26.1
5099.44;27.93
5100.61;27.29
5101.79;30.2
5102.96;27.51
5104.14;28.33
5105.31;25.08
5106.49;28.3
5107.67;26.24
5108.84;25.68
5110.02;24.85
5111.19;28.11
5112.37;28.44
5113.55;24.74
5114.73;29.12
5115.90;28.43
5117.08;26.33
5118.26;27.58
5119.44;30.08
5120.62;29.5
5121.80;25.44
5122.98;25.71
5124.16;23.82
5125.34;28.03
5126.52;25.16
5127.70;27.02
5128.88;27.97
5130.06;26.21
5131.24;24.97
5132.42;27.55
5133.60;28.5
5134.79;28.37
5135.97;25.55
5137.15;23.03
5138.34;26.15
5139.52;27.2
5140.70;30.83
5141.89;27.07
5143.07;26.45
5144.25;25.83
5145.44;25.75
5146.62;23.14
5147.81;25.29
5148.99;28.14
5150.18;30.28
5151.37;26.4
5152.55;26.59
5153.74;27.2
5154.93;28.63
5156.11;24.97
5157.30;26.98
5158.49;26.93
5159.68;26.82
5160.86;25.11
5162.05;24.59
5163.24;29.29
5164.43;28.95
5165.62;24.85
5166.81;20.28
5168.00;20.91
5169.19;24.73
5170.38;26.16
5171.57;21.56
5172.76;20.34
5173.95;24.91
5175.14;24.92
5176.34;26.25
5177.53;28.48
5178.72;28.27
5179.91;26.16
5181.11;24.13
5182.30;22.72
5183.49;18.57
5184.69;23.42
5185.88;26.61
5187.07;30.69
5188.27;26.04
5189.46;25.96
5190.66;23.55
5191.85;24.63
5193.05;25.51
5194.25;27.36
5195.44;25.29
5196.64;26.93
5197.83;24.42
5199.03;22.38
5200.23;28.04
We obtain 0.048 mag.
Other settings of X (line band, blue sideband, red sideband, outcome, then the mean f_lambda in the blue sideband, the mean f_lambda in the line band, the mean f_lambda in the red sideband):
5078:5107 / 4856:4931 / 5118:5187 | -0.04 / 27.3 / 27.3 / 26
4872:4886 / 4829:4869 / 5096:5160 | -0.06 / 27.3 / 28.9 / 26.9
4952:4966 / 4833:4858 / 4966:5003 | 0.03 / 28.6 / 27.4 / 28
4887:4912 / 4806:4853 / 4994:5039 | 0.03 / 29.4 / 28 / 27.5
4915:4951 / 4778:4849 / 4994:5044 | 0.03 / 29.7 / 27.6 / 27.4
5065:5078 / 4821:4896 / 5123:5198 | -0.03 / 27.9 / 27.3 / 25.9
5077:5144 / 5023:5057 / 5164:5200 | -0.04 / 27.6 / 27.1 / 24.8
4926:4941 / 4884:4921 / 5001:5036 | 0.01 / 28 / 27.6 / 27.5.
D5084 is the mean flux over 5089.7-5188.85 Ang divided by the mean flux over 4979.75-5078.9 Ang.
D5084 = 0.96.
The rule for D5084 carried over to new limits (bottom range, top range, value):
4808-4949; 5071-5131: 0.97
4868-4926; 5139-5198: 0.92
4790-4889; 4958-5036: 0.98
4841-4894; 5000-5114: 1.00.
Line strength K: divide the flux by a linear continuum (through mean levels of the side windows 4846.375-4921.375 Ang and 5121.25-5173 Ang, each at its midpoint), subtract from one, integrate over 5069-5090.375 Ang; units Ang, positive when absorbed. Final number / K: -0.6 Ang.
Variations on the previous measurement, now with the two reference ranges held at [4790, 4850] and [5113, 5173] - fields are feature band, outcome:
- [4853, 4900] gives 3.1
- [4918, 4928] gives 0.7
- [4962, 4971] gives -0.5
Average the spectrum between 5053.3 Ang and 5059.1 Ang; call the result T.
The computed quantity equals 27.5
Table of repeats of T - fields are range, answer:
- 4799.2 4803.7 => 29.6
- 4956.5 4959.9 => 25.5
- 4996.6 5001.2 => 27.9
